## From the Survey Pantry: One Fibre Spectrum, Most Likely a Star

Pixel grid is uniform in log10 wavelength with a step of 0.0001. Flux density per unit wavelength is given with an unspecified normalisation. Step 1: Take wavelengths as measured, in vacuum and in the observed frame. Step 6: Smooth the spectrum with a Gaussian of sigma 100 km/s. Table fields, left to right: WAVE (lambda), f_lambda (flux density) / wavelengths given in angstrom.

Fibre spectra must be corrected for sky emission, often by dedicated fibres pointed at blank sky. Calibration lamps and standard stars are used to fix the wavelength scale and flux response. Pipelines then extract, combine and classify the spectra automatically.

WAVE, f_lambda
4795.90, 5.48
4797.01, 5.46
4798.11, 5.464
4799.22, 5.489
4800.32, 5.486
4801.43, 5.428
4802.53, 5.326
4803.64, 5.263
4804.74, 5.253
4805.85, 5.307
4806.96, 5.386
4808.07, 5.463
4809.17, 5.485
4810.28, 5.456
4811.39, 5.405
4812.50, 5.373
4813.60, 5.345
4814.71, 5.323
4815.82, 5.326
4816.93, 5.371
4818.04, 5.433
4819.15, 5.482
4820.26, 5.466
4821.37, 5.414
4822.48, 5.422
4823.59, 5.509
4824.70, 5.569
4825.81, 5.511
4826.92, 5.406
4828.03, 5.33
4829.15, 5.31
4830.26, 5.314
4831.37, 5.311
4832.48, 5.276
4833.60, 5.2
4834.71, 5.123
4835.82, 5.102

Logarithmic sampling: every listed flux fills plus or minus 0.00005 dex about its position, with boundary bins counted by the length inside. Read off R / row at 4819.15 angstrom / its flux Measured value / 5.482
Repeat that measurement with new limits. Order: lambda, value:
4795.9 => 5.48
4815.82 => 5.326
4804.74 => 5.253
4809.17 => 5.485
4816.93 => 5.371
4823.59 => 5.509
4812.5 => 5.373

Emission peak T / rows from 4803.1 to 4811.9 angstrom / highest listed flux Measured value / 5.485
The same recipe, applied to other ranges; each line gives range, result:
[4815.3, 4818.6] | 5.433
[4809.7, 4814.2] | 5.456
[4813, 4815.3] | 5.345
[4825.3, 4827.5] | 5.511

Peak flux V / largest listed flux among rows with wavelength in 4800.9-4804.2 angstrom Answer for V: 5.428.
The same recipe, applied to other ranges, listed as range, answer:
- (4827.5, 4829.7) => 5.33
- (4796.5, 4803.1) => 5.489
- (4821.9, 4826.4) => 5.569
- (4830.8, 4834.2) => 5.311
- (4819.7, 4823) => 5.466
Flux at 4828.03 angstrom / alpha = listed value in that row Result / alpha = 5.33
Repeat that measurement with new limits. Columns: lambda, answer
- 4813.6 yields 5.345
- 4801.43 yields 5.428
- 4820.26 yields 5.466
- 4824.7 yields 5.569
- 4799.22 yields 5.489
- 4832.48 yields 5.276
